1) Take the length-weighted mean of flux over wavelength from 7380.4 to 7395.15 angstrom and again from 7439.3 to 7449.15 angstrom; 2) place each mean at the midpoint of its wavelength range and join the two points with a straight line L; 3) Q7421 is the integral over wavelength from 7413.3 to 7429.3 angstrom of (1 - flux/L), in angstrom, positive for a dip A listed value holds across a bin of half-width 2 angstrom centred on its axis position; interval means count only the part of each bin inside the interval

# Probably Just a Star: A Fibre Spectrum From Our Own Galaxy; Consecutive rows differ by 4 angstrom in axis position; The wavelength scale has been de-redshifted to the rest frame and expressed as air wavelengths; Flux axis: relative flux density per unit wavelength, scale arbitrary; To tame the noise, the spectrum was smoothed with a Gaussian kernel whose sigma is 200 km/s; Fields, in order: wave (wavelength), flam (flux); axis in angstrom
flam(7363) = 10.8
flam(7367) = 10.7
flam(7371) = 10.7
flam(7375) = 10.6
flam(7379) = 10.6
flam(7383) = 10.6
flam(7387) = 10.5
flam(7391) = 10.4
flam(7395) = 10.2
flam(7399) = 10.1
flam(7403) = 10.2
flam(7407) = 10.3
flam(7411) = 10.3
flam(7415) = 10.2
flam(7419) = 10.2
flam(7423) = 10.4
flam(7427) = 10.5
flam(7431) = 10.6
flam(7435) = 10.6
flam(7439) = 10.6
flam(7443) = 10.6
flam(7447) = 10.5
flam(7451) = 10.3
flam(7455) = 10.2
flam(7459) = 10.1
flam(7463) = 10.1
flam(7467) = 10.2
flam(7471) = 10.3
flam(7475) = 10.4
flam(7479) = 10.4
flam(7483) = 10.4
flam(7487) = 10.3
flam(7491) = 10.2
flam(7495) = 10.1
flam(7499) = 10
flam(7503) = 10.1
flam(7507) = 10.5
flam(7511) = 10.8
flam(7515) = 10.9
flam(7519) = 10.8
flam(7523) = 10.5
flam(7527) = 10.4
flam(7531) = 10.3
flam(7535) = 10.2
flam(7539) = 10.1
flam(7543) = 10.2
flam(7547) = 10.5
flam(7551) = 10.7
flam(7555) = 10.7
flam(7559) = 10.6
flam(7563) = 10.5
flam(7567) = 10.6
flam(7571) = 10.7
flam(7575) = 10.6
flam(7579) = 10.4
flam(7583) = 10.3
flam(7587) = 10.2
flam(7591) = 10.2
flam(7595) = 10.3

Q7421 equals 0.3 angstrom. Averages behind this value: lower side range 10.5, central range 10.3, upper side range 10.6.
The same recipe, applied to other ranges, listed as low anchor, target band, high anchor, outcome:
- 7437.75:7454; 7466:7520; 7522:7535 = 0.2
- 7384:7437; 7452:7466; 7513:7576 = 0.4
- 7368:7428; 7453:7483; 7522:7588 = 0.5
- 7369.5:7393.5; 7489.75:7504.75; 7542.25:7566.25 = 0.7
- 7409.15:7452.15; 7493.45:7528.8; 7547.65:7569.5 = 0.3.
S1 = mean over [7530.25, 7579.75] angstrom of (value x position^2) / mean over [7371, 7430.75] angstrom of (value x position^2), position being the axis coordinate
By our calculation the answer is 1.05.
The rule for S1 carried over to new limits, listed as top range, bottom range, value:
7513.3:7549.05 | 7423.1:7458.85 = 1.02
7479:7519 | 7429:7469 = 1.01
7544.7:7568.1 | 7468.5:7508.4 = 1.05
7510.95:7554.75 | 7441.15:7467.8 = 1.04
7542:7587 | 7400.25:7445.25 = 1.05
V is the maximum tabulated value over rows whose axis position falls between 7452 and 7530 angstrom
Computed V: 10.9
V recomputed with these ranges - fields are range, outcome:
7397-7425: 10.4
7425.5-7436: 10.6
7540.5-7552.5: 10.7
